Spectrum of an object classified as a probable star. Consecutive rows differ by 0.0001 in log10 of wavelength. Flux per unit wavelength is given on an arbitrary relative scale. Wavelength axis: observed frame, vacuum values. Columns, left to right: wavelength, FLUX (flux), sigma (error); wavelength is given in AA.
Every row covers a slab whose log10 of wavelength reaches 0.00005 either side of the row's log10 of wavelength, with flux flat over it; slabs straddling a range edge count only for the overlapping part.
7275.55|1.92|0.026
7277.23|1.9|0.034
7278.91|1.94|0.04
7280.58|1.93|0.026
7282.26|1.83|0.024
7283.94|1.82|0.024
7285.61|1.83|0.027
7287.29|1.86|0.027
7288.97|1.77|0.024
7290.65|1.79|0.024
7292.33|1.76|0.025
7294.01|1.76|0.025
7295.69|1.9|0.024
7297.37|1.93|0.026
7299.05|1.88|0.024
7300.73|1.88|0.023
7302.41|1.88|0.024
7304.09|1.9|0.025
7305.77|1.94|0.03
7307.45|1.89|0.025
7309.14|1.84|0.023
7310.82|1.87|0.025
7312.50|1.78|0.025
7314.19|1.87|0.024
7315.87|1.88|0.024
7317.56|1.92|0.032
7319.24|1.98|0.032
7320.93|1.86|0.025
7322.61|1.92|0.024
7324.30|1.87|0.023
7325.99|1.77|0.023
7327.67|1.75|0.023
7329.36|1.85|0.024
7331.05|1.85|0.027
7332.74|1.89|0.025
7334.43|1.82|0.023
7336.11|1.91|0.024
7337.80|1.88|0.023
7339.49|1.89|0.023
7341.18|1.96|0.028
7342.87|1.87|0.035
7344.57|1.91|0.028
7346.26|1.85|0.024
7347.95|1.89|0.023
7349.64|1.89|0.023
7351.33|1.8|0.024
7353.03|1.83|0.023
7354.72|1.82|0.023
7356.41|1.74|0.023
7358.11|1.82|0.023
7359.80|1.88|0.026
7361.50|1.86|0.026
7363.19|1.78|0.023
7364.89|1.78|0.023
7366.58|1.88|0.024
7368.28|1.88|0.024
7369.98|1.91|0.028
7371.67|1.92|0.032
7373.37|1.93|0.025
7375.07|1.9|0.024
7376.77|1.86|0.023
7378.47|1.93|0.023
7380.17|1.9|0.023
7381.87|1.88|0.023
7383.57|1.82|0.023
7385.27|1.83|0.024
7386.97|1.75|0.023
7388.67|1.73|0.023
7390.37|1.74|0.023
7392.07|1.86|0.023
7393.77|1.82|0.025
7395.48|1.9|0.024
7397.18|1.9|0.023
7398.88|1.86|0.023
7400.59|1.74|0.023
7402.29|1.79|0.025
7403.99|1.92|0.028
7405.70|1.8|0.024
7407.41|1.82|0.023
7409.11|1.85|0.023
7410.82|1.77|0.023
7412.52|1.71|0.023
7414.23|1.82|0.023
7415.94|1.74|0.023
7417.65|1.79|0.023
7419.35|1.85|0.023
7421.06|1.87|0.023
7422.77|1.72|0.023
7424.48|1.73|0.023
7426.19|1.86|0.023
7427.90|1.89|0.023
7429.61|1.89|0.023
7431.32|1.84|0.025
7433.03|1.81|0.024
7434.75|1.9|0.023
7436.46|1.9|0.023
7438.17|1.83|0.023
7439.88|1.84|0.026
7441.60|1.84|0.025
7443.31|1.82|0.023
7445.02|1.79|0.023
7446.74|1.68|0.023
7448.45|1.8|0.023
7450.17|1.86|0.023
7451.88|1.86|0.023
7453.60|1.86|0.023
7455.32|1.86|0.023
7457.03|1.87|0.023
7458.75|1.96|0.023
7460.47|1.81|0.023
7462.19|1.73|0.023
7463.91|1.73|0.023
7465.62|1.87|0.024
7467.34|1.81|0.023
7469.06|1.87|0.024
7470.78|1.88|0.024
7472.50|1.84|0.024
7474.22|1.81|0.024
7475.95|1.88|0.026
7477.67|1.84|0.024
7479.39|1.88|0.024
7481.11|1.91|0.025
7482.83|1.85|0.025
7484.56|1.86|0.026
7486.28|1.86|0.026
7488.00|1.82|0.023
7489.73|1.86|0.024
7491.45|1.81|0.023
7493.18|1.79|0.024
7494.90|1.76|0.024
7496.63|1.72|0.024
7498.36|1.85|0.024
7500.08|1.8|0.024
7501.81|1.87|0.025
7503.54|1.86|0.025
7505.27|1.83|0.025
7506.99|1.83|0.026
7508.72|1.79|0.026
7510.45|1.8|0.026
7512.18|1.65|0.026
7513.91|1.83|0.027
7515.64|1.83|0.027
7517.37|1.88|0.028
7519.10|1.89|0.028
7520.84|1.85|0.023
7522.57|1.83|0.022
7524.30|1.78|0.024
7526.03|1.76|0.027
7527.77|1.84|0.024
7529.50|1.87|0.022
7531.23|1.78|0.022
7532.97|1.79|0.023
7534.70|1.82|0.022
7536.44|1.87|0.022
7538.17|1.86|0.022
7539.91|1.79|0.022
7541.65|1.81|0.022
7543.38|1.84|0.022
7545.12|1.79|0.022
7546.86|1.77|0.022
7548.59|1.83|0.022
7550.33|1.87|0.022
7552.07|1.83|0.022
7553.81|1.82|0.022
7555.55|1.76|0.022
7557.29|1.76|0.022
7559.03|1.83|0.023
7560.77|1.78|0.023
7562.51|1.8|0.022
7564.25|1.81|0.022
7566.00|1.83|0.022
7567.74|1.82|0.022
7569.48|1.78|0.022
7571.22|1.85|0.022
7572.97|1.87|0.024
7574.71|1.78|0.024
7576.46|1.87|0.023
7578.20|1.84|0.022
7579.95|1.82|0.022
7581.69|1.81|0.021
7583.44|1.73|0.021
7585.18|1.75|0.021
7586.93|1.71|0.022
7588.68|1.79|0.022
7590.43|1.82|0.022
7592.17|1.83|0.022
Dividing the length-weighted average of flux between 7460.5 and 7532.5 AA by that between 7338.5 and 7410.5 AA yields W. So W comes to 0.99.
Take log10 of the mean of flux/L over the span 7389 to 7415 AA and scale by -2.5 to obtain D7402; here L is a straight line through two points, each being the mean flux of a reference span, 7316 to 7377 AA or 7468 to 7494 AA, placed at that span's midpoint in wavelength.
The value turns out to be 0.02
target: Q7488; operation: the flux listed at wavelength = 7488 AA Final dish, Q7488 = 1.82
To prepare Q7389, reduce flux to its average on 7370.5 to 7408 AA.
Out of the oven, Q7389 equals 1.85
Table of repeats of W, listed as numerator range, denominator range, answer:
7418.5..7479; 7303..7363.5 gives 0.98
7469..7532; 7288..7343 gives 0.98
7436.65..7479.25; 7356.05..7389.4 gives 0.99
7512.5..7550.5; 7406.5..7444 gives 1.00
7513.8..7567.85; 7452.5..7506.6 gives 0.99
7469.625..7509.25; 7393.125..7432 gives 1.01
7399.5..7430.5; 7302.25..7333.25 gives 0.97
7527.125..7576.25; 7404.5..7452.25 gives 1.00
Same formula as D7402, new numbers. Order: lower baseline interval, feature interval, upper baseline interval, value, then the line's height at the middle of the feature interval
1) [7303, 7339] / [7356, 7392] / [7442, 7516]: 0.01 mag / 1.85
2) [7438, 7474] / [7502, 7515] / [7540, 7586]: 0.01 mag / 1.82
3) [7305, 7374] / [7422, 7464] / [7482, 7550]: 0.01 mag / 1.84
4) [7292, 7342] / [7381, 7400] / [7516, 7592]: 0.02 mag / 1.85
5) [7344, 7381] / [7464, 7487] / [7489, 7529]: -0.02 mag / 1.82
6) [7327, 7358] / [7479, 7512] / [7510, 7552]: 0.00 mag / 1.83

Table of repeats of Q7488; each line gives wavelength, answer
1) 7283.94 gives 1.82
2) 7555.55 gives 1.76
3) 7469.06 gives 1.87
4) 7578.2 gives 1.84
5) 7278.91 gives 1.94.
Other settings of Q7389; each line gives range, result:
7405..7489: 1.83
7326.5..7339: 1.85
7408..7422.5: 1.8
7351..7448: 1.83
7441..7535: 1.83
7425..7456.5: 1.84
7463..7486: 1.85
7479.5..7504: 1.83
